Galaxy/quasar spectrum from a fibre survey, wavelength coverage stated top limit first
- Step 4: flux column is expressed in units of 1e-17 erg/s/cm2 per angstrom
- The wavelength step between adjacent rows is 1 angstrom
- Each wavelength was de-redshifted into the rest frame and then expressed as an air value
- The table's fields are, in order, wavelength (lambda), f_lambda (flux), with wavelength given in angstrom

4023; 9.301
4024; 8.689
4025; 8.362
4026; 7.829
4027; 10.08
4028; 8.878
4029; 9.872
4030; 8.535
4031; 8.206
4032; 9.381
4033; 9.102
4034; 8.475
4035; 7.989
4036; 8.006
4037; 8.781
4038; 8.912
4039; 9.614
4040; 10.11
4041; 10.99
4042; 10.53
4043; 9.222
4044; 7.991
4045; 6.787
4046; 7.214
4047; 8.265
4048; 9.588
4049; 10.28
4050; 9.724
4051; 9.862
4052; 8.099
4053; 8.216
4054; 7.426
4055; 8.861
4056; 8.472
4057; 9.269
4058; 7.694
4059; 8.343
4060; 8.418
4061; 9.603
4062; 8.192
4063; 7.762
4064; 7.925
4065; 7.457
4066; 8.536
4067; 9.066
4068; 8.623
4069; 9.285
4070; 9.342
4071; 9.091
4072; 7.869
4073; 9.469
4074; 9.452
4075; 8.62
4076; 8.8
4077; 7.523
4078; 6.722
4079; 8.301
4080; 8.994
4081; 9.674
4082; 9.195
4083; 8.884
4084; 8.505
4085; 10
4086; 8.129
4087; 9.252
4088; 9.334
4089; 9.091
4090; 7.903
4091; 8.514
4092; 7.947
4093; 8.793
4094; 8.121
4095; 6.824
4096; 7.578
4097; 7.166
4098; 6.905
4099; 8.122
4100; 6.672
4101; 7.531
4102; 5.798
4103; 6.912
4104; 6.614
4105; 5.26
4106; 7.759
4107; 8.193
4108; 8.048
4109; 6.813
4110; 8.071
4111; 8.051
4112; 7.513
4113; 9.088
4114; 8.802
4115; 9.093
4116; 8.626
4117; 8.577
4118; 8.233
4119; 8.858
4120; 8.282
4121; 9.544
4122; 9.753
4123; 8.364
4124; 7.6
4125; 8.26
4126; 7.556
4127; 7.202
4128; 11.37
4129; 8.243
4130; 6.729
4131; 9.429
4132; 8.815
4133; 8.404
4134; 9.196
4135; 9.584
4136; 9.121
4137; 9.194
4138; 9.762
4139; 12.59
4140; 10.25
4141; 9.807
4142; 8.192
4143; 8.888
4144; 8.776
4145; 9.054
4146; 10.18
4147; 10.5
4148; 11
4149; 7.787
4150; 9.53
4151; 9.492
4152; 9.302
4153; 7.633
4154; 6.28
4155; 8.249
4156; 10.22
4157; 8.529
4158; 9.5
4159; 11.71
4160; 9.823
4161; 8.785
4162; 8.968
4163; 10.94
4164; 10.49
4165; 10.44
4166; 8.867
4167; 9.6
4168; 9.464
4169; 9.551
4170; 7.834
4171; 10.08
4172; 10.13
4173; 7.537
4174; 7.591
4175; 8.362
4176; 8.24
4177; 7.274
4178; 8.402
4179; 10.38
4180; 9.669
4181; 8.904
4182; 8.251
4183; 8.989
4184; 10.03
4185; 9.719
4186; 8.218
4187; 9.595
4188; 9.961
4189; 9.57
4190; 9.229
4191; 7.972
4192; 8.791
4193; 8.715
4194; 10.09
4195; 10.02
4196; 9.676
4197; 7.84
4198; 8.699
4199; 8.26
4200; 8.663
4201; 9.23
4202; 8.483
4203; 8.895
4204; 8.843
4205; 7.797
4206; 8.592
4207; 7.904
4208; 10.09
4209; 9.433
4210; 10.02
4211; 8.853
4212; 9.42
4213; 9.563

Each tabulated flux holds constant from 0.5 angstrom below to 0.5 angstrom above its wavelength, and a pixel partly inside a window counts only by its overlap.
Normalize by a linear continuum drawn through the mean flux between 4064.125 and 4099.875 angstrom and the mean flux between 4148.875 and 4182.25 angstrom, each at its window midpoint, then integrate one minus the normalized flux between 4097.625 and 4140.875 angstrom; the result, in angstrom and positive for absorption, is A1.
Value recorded 1.9 angstrom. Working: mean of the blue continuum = 8.46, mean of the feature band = 8.36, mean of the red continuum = 9.07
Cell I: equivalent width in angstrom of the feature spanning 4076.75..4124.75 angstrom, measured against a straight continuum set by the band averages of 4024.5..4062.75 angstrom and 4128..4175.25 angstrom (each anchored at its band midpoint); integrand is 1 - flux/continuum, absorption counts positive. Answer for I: 5.0 angstrom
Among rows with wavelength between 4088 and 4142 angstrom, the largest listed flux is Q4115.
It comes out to 12.59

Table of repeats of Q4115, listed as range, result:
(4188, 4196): 10.09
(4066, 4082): 9.674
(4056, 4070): 9.603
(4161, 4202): 10.94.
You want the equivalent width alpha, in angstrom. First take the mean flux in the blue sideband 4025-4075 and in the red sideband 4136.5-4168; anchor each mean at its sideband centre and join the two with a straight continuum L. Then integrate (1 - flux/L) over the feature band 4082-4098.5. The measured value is 1.3 angstrom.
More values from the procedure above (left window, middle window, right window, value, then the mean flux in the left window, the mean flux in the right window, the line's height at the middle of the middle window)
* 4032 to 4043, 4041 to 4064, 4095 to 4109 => 0.2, 9.26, 7.1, 8.75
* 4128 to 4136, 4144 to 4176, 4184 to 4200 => -1.0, 8.83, 9.11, 8.96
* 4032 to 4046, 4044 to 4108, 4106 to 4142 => 4.1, 8.91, 8.75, 8.84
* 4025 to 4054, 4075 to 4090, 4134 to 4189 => 0.6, 8.91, 9.28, 9.04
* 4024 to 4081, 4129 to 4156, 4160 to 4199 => -0.4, 8.72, 9.13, 9.01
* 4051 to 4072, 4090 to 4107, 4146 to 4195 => 2.7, 8.5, 9.19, 8.74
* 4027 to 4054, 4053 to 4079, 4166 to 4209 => 1.4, 8.94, 8.94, 8.94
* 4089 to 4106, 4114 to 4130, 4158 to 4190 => -1.2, 7.36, 9.27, 7.97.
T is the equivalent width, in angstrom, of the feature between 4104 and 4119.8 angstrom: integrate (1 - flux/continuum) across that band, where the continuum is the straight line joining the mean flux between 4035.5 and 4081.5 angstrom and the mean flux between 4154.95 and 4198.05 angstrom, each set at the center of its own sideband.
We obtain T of 1.63 angstrom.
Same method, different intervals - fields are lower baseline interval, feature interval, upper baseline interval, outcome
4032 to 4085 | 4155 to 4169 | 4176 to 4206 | -1.30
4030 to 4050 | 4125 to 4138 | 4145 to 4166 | 0.81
